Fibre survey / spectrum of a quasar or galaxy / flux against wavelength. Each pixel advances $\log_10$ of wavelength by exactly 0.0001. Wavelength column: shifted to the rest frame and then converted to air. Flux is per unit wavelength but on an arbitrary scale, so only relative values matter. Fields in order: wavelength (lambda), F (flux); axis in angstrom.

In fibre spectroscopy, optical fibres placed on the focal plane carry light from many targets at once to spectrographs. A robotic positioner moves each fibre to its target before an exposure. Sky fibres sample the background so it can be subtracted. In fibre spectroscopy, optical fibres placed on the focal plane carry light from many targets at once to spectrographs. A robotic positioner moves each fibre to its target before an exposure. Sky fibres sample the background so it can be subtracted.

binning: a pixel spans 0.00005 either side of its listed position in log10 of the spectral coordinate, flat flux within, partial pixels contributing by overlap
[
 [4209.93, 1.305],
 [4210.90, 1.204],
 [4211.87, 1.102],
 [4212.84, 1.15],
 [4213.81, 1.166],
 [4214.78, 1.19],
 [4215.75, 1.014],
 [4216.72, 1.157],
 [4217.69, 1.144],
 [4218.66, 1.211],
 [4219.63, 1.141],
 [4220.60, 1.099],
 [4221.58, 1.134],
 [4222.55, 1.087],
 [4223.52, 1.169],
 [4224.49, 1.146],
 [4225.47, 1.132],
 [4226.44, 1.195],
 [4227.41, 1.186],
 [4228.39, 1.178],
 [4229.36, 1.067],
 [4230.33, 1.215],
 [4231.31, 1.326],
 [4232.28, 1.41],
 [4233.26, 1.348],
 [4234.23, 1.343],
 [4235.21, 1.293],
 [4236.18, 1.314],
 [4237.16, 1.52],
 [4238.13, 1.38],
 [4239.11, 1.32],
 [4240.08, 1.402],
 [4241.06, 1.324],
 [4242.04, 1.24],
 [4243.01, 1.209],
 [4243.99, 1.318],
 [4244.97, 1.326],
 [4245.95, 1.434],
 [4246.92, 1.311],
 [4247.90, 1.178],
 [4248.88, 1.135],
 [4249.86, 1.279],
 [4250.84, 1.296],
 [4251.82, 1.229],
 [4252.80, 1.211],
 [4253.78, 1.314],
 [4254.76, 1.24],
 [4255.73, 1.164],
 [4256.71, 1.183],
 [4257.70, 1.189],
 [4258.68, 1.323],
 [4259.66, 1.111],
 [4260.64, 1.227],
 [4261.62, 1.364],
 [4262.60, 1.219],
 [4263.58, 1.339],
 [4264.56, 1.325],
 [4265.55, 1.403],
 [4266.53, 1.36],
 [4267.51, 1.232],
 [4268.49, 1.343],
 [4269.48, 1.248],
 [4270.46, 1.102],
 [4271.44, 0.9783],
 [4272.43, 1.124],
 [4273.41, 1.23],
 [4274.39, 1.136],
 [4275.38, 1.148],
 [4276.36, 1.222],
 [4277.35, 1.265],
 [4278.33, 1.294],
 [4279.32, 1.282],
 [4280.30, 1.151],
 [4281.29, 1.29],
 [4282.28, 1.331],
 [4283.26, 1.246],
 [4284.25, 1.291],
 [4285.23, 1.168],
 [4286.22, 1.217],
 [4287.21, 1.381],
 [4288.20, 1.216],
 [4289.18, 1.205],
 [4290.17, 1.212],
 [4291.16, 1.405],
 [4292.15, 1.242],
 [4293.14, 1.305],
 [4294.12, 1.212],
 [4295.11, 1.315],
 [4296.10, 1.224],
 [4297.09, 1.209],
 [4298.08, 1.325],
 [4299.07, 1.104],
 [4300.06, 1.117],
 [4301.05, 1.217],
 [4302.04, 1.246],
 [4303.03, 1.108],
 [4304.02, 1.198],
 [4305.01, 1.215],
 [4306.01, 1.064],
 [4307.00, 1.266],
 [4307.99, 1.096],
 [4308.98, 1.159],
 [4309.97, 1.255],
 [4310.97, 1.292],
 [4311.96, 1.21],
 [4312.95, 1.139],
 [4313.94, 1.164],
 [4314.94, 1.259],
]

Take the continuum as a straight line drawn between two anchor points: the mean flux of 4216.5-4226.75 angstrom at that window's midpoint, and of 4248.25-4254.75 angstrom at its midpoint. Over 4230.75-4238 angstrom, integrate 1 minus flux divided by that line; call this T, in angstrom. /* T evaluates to -1.1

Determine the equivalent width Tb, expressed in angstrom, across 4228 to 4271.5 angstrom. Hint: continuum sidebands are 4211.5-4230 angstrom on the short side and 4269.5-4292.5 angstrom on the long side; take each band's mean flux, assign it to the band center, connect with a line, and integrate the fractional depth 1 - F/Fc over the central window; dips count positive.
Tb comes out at -3.5 angstrom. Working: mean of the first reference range 1.14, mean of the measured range 1.28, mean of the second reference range 1.22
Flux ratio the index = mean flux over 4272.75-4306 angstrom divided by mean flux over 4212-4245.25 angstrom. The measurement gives 1.00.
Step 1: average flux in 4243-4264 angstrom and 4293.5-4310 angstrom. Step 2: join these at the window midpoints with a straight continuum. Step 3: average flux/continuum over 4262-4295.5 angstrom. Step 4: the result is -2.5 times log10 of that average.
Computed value -0.022 mag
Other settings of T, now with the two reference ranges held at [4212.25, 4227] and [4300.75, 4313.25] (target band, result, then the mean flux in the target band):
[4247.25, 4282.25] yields -2.01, 1.23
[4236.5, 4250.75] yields -1.93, 1.31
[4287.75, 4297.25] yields -0.60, 1.26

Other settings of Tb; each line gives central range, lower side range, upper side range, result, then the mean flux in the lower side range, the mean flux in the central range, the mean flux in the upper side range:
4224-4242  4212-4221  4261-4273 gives -1.6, 1.14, 1.28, 1.25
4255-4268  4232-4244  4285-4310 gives 0.3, 1.34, 1.26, 1.22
